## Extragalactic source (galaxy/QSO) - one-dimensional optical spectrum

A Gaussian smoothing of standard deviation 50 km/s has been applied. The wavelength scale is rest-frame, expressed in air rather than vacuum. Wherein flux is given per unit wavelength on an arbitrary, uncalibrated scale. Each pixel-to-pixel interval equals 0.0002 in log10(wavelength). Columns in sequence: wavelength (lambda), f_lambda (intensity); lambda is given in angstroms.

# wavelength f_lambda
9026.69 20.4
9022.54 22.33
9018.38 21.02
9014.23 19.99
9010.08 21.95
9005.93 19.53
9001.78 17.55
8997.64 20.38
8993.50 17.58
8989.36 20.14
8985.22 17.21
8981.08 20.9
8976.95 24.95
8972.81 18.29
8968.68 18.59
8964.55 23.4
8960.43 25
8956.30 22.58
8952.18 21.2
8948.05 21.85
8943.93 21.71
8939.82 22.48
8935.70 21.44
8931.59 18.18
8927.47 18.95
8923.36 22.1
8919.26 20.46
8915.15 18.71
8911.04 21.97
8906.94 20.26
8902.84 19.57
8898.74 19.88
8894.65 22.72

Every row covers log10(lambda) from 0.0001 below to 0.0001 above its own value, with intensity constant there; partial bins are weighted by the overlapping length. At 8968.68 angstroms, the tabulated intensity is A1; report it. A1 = 18.59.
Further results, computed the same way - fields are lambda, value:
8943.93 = 21.71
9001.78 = 17.55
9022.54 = 22.33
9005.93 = 19.53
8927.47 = 18.95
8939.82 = 22.48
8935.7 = 21.44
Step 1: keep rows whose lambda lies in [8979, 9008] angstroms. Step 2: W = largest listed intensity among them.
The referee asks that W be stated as 20.9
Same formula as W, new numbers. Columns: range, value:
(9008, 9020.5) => 21.95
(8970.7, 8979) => 24.95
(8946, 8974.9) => 25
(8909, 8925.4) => 22.1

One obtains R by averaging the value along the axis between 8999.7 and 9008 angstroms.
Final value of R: 18.5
